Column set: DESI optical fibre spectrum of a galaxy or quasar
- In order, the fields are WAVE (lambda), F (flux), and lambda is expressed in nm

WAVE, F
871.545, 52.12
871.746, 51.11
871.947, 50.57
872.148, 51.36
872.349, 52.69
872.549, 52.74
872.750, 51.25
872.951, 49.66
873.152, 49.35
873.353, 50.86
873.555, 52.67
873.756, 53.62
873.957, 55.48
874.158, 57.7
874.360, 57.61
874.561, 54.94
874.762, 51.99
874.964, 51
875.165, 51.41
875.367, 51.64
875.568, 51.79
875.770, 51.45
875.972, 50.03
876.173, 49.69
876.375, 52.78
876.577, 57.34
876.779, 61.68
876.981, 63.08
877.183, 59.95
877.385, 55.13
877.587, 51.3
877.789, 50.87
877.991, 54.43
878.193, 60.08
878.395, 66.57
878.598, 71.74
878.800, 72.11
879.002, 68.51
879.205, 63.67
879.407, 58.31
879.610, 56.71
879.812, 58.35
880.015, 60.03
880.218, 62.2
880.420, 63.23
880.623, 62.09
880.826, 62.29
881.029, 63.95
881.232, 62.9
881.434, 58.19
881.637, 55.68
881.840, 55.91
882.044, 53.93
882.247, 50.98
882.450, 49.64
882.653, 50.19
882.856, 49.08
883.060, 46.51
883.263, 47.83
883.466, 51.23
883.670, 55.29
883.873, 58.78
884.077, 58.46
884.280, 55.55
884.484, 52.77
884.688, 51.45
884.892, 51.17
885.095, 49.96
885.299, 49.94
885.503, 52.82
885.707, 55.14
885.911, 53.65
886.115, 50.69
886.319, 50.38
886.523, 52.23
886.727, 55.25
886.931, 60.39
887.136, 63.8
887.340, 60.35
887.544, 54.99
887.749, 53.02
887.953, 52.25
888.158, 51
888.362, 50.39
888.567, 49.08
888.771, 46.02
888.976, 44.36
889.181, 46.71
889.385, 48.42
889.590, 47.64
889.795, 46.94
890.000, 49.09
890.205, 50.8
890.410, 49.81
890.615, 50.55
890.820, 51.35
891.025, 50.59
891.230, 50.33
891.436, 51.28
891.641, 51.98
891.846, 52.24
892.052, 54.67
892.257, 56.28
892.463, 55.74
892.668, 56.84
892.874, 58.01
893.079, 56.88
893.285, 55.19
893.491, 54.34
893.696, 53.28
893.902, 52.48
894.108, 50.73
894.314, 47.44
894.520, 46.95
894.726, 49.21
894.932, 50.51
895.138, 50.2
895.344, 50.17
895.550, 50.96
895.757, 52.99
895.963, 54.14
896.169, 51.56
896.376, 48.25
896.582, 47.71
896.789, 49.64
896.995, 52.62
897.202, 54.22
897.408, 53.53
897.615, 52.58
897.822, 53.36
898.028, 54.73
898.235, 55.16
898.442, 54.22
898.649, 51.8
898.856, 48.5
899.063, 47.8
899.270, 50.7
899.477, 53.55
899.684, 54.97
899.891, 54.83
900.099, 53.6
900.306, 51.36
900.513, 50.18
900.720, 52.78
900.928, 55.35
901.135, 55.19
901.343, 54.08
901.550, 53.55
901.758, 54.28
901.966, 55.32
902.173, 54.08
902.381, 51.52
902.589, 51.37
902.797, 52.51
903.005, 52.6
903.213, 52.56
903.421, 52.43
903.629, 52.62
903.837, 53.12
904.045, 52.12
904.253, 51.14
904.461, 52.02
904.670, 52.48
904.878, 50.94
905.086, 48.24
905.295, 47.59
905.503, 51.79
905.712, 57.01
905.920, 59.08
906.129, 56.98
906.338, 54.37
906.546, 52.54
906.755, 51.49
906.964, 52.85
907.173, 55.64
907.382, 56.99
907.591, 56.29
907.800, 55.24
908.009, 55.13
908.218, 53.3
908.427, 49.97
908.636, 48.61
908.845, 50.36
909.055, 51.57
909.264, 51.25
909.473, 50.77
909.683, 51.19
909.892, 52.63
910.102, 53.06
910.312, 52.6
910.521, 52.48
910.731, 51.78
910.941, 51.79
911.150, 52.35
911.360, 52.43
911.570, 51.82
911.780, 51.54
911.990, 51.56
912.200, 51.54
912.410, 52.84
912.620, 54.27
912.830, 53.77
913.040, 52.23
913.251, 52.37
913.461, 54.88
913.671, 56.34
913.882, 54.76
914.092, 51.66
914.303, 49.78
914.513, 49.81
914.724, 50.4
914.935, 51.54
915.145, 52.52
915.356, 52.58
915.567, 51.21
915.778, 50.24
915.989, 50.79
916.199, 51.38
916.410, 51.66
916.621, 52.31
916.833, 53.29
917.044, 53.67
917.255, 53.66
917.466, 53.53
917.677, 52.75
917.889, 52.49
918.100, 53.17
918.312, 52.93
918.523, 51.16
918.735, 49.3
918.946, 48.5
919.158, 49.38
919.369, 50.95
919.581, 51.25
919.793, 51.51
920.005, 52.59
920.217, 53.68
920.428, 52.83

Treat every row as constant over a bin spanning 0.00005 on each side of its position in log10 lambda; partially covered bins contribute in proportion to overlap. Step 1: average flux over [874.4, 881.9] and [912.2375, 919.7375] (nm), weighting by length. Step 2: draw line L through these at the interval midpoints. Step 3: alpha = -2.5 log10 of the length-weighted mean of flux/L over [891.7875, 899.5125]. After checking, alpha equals 0.062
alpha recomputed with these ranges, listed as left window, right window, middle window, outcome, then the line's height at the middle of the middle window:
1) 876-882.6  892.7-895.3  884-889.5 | 0.06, 55.5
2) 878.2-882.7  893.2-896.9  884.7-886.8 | 0.10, 57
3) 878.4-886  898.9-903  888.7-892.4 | 0.10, 55.1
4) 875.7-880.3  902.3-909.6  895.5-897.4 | 0.07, 54.8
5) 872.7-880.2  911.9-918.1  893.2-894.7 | 0.07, 54.6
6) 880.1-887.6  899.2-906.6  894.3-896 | 0.08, 53.9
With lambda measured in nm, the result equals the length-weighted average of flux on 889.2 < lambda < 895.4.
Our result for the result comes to 51.6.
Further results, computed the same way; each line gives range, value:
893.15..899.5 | 51.6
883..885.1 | 52.9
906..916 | 52.6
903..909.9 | 52.7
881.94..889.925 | 52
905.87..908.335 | 54.9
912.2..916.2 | 52.3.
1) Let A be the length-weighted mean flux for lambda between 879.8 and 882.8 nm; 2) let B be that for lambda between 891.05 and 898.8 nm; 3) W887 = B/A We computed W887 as 0.91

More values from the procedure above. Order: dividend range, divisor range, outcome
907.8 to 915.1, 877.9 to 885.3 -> 0.91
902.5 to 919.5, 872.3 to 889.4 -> 0.95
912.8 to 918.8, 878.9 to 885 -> 0.93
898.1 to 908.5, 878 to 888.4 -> 0.94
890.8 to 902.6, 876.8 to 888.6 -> 0.93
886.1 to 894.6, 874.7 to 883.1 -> 0.91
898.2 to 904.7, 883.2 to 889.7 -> 1.00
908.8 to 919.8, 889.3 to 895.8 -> 1.01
